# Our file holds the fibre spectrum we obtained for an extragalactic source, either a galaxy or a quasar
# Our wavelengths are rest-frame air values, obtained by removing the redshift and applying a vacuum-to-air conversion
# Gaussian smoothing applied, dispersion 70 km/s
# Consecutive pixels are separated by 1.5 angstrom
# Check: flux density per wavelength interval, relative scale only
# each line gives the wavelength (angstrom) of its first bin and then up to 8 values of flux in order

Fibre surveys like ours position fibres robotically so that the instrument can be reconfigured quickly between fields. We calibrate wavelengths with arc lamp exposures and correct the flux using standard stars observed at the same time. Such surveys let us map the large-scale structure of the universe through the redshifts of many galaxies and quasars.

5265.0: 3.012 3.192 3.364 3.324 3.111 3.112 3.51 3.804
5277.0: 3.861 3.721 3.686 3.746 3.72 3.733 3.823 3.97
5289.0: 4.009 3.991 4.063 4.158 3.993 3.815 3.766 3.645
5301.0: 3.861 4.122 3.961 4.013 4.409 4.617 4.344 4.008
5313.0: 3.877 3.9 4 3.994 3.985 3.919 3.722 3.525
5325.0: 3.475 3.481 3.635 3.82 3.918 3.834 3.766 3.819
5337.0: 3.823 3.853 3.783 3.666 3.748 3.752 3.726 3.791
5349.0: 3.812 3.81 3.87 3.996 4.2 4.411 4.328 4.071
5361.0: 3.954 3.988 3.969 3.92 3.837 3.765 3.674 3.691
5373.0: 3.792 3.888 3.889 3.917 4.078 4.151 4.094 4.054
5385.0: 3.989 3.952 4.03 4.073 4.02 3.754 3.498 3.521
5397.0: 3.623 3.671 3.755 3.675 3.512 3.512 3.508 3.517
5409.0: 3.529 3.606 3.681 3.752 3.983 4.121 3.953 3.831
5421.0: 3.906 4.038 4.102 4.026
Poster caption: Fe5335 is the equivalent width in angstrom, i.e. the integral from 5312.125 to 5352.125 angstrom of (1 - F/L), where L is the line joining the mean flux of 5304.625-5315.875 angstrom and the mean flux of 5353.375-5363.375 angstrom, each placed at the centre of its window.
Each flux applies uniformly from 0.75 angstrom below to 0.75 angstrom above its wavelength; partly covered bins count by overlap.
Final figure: 3.5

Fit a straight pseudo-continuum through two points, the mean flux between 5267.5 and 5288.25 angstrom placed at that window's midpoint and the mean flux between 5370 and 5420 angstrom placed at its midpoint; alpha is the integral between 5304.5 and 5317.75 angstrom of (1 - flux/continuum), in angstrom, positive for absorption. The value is -1.7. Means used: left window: 3.61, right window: 3.8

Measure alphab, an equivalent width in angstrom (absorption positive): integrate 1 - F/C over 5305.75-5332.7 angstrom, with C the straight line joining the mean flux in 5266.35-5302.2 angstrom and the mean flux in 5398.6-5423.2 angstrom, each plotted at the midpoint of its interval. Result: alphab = -1.39 angstrom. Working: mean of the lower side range 3.72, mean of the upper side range 3.74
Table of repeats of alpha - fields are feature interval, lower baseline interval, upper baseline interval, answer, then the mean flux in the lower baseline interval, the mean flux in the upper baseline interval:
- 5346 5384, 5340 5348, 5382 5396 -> -1.4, 3.74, 3.89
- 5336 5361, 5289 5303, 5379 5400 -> -0.1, 3.94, 3.88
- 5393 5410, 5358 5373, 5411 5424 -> 1.4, 3.89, 3.91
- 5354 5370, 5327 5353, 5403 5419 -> -1.1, 3.79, 3.71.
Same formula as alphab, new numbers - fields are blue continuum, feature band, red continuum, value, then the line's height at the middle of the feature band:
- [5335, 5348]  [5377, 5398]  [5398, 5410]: -1.6 angstrom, 3.63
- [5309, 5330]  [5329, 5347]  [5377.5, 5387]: 0.5 angstrom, 3.9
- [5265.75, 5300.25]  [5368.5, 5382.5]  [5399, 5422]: -0.7 angstrom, 3.72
